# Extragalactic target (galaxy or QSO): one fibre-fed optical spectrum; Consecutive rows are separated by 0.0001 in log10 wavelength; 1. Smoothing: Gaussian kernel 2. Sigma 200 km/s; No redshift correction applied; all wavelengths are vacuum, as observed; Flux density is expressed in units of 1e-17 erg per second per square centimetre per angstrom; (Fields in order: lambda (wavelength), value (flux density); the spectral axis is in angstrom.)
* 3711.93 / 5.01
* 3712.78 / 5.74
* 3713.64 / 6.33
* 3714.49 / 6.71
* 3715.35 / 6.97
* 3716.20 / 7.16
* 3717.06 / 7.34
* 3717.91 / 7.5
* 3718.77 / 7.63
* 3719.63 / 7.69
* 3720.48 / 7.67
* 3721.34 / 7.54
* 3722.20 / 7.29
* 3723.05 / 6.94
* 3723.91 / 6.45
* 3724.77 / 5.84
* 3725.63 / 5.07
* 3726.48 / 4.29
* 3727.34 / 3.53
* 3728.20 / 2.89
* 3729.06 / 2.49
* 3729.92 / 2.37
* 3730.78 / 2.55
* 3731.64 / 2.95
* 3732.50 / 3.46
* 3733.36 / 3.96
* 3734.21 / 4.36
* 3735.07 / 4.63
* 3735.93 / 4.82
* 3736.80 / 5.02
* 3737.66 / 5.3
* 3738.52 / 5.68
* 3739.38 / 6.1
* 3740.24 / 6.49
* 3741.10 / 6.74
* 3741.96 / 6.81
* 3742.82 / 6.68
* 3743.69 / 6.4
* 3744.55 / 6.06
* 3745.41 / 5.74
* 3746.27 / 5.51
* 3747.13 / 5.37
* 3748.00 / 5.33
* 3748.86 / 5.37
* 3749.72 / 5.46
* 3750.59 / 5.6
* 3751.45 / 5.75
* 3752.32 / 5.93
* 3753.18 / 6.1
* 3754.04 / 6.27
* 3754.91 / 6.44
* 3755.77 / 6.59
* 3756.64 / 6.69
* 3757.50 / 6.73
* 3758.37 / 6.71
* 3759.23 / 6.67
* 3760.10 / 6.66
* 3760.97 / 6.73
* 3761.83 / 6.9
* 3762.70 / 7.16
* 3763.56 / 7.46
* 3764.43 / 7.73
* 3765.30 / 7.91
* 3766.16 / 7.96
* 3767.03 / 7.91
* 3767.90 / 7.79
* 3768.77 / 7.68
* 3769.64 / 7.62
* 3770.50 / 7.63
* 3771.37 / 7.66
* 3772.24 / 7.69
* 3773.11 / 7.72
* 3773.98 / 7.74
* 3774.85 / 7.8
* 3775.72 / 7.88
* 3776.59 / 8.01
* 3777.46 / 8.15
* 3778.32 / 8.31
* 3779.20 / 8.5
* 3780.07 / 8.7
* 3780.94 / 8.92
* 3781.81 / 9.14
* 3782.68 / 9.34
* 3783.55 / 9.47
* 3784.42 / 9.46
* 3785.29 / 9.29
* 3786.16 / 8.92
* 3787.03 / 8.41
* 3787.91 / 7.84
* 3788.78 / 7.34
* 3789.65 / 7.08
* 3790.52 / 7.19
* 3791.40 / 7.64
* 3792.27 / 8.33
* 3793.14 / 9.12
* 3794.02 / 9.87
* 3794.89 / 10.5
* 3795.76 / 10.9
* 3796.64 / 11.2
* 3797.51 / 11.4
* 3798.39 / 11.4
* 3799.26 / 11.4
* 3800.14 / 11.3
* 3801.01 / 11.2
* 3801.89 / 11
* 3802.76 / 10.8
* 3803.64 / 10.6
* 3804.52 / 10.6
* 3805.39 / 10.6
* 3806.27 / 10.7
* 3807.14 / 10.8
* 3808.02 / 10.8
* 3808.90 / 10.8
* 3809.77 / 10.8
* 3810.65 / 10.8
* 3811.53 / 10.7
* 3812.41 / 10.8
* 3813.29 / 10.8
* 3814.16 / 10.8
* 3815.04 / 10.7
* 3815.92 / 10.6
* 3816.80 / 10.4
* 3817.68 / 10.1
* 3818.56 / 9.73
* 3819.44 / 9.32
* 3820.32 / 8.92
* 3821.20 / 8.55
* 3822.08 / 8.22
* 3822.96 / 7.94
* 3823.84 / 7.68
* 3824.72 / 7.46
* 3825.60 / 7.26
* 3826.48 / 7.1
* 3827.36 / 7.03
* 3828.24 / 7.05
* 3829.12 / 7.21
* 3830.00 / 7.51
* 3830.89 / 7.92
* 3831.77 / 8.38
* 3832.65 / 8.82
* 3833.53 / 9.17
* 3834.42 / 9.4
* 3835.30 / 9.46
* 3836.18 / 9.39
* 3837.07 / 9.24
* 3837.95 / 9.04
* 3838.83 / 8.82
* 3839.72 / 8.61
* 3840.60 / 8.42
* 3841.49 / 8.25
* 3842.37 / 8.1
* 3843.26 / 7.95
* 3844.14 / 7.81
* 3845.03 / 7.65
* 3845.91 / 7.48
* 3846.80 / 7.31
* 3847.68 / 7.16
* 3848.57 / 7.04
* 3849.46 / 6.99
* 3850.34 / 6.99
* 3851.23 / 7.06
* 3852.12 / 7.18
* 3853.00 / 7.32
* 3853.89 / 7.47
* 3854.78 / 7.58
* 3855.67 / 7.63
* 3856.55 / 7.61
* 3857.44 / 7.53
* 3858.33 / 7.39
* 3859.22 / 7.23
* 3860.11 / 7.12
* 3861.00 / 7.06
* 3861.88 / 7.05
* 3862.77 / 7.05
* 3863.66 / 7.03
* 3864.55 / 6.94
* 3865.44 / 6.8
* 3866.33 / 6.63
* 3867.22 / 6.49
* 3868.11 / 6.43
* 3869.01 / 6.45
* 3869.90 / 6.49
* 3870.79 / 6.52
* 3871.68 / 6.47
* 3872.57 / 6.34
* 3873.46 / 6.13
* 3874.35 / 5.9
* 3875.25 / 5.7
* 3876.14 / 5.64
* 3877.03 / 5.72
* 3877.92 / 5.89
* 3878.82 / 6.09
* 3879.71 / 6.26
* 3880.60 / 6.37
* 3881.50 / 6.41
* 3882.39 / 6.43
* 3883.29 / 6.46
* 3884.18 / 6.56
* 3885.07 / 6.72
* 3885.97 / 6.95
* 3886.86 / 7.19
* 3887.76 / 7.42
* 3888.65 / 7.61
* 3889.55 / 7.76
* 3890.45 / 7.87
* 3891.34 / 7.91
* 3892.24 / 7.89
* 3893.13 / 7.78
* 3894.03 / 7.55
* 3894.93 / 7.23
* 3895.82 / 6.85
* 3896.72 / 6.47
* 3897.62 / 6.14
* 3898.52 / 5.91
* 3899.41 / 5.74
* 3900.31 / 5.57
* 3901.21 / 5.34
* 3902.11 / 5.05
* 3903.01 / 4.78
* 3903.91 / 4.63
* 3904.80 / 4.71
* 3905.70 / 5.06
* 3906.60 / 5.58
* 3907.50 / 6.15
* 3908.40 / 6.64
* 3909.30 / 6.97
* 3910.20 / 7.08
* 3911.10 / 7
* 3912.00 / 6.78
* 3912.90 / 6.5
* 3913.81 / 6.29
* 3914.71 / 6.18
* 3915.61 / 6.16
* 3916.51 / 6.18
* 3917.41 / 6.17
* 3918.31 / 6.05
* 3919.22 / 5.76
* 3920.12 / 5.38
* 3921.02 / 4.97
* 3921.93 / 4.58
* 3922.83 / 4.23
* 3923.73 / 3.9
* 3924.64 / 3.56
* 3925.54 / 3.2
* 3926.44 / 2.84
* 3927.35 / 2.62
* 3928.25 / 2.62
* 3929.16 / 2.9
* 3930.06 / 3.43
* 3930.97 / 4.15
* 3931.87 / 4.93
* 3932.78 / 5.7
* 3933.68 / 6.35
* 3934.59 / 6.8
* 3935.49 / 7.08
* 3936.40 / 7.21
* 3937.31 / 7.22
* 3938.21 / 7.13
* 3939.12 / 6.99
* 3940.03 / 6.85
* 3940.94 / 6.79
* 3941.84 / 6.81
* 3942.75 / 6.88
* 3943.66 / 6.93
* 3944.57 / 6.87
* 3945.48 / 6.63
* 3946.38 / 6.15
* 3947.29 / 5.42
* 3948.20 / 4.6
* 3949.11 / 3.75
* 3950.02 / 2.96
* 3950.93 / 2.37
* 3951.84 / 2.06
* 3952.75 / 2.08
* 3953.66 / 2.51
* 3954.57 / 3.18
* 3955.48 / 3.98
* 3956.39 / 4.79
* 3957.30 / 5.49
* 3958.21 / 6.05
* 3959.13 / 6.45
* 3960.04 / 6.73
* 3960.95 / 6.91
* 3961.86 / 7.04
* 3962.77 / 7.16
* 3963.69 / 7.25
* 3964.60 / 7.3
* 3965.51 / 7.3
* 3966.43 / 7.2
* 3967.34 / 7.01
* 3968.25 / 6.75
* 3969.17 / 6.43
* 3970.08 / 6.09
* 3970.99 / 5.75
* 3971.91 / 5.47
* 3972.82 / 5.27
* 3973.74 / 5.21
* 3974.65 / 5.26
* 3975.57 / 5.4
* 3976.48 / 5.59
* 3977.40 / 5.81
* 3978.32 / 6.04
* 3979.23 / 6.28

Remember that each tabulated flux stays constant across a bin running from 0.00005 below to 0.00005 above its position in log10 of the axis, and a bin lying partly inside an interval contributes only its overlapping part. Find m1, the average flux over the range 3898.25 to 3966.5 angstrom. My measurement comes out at 5.47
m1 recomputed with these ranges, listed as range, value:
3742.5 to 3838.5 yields 8.45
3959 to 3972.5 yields 6.72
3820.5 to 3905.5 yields 7.13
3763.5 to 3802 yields 8.78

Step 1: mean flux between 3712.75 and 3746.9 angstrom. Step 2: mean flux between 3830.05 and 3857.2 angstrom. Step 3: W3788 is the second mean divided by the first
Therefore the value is 1.43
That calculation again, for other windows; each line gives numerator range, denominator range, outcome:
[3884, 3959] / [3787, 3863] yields 0.64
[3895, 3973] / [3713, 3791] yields 0.84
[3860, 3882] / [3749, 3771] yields 0.94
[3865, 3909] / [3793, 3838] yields 0.66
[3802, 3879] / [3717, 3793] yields 1.22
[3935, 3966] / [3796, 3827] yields 0.57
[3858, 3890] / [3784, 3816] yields 0.66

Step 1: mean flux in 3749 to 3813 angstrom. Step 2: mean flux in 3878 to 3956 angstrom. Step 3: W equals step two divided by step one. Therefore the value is 0.66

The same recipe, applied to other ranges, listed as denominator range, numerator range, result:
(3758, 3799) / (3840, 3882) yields 0.83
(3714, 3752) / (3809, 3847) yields 1.58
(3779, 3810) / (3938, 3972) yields 0.59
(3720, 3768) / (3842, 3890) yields 1.18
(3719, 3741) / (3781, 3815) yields 1.97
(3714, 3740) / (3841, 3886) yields 1.27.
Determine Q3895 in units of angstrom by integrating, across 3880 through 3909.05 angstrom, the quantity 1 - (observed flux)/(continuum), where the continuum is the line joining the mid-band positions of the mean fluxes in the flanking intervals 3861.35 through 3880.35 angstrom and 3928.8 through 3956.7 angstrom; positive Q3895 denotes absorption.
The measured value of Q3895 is -2.18 angstrom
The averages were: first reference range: 6.39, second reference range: 5.22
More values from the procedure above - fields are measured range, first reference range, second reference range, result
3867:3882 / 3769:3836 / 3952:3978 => 2.9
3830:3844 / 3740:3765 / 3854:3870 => -3.6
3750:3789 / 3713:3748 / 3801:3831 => -1.1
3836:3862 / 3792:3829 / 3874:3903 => 1.7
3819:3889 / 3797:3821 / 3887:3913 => 10.0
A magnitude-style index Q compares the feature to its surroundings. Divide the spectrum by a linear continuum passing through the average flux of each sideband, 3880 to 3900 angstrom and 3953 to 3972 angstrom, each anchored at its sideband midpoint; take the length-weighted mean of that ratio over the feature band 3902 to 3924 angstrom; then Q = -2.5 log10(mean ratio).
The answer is 0.16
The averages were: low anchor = 6.95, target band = 5.74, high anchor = 6.01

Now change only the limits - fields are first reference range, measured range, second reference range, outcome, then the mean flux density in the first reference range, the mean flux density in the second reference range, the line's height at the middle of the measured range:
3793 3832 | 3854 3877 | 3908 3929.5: 0.11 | 9.76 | 5.19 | 7.48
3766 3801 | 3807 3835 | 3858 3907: -0.15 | 8.79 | 6.48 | 7.92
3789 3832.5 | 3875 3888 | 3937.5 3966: 0.18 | 9.55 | 5.61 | 7.57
